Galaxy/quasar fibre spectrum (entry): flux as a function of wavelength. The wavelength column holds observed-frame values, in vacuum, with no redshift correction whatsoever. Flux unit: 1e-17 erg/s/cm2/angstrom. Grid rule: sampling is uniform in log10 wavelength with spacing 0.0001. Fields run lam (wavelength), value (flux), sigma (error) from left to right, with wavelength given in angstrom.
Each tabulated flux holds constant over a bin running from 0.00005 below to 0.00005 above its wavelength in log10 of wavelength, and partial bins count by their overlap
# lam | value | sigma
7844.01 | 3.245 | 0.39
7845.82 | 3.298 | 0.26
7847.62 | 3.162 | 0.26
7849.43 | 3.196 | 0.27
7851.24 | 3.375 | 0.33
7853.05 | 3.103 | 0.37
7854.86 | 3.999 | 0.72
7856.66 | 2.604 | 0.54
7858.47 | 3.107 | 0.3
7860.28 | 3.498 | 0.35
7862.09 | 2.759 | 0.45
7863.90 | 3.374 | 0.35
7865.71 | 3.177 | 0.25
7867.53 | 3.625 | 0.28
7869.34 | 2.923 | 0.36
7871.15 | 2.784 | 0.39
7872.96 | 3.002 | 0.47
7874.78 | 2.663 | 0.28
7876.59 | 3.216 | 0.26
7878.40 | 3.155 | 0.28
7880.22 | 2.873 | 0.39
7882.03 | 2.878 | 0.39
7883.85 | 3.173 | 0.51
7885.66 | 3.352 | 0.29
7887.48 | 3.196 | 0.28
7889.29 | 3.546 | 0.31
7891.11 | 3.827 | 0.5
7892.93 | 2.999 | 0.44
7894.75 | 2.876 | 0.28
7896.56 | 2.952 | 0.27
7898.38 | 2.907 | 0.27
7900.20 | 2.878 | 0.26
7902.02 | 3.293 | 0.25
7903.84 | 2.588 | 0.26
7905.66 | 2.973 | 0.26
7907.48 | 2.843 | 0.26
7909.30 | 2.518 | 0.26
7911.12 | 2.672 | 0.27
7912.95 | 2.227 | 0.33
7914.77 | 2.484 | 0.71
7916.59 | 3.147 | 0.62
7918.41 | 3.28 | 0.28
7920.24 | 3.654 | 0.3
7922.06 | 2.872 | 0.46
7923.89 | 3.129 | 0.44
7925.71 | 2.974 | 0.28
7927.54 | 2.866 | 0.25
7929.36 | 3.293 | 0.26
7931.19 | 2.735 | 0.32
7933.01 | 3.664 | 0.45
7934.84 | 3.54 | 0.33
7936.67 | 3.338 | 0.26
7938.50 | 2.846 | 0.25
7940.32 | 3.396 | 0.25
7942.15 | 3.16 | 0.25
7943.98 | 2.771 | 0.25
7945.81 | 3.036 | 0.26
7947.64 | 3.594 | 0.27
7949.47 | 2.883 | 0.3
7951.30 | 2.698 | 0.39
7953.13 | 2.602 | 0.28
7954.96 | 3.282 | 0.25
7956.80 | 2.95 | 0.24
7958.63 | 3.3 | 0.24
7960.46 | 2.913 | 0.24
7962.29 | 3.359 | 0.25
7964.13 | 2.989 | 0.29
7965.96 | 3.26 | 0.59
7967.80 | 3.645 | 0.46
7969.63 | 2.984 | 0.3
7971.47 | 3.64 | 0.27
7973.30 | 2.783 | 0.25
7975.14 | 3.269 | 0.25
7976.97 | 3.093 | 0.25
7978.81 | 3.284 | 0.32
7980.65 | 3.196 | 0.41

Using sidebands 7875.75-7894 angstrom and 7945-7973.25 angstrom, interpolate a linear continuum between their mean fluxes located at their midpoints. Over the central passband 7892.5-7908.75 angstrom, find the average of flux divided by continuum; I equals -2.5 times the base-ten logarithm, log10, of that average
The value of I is 0.10 mag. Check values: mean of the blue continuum 3.22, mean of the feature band 2.91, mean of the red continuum 3.13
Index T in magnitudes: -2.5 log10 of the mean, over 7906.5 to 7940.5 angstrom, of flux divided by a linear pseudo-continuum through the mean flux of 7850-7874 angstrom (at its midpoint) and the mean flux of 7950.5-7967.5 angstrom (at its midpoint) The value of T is 0.030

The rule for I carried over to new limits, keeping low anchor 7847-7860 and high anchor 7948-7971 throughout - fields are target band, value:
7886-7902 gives 0.01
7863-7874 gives 0.03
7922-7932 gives 0.05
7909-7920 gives 0.13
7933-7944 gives -0.04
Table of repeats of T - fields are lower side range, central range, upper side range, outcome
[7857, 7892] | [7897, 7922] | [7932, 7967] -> 0.10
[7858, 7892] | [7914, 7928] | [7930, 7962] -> 0.02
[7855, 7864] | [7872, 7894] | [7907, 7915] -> -0.11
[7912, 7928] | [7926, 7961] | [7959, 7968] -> 0.00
